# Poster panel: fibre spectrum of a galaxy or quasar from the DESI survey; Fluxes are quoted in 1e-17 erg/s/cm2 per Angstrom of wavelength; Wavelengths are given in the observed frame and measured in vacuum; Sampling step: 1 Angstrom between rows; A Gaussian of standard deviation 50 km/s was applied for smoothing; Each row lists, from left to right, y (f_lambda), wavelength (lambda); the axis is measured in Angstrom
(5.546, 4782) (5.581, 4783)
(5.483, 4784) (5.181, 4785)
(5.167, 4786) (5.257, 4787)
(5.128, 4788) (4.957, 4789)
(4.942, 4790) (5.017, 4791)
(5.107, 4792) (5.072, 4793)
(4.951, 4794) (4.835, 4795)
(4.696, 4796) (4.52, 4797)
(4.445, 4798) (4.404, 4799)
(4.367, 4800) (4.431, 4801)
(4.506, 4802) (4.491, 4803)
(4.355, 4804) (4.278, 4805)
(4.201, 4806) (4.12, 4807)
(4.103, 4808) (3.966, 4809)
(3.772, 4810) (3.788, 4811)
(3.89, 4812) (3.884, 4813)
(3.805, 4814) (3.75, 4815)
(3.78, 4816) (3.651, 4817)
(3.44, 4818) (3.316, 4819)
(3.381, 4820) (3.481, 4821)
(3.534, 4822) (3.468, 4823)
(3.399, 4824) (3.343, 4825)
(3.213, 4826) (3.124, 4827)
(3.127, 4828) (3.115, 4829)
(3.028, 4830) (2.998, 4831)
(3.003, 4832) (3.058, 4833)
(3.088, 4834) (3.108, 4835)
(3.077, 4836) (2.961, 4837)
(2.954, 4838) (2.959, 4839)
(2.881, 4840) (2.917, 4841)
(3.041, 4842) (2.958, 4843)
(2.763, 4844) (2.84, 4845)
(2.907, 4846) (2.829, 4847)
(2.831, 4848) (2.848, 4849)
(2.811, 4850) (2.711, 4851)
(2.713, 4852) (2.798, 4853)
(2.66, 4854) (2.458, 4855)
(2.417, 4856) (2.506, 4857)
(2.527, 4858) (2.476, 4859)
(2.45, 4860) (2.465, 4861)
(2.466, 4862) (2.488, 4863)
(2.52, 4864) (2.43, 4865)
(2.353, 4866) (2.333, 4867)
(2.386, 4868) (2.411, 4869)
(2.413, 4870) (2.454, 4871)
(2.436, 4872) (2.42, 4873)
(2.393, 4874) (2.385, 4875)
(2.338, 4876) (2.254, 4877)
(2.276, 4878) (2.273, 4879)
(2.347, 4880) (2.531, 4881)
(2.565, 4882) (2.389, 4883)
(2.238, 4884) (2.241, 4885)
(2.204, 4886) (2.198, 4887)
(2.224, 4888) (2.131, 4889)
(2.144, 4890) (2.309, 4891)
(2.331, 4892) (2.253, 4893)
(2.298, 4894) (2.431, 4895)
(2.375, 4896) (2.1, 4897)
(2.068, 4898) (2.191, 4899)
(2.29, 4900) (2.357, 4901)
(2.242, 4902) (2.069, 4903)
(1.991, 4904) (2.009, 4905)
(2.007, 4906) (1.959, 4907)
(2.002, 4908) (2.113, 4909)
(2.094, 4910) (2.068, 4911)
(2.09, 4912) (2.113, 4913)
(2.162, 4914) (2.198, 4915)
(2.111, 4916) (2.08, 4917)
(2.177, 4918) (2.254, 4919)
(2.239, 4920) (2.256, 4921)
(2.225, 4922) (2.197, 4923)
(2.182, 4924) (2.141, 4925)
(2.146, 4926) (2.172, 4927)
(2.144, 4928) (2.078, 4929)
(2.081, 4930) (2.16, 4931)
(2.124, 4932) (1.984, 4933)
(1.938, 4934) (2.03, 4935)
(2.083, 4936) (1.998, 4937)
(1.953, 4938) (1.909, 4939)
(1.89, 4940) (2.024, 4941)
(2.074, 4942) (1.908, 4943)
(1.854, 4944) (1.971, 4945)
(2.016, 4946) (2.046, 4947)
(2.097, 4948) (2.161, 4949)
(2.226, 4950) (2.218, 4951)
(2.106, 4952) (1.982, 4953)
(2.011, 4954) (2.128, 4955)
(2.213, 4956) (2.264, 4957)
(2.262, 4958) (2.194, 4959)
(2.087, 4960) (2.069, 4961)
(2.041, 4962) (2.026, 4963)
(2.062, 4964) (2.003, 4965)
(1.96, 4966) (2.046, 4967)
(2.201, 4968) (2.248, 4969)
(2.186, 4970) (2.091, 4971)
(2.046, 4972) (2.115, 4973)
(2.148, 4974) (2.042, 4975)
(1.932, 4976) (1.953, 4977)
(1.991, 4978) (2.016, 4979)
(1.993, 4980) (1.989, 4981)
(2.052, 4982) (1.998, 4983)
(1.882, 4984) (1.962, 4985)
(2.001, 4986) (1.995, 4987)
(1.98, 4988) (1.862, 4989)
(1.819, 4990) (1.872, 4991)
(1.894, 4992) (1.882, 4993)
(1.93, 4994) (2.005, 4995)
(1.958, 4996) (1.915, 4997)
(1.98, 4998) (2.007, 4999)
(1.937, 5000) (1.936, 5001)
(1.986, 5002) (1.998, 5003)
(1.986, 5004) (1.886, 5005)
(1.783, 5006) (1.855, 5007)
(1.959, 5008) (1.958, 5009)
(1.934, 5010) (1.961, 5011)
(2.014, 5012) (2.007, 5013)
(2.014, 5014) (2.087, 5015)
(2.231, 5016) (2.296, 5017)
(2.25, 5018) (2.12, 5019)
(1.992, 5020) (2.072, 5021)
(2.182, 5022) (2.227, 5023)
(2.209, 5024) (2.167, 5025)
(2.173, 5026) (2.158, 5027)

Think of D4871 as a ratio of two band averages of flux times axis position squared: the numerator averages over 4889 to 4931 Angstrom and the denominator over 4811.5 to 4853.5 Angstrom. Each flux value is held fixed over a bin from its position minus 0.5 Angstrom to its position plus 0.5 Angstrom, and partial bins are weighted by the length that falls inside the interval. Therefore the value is 0.7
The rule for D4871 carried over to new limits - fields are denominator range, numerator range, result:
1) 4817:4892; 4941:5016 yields 0.78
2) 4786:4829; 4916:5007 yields 0.53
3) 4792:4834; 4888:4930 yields 0.58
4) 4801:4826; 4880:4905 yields 0.61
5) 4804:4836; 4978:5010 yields 0.59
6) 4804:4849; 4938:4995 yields 0.64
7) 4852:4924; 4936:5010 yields 0.91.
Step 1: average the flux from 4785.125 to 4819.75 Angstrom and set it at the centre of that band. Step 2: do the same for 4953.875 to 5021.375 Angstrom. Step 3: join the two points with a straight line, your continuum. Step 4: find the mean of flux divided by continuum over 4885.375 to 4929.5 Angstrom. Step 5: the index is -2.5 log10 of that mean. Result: 0.36 mag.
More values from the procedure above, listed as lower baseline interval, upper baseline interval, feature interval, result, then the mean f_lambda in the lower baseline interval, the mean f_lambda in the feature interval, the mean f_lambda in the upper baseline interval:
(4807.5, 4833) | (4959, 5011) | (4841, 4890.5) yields 0.226 mag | 3.49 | 2.5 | 1.99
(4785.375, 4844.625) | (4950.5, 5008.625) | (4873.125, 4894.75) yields 0.313 mag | 3.84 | 2.3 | 2.02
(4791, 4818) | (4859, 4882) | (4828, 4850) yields 0.116 mag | 4.27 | 2.96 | 2.41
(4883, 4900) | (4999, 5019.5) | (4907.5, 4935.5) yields 0.027 mag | 2.24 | 2.13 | 2.01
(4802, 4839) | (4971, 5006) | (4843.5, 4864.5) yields 0.216 mag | 3.53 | 2.64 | 1.97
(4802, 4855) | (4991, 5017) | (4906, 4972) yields 0.176 mag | 3.32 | 2.09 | 1.97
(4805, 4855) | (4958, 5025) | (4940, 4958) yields 0.132 mag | 3.26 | 2.08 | 2.02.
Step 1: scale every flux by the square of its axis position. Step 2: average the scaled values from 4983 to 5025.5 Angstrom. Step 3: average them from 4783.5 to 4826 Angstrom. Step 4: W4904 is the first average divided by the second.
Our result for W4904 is 0.5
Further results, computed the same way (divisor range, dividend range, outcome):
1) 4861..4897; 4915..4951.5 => 0.91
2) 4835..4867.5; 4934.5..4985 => 0.79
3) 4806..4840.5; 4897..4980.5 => 0.64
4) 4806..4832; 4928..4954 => 0.61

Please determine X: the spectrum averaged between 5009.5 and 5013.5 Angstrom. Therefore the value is 1.98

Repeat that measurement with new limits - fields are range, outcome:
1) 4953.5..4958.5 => 2.18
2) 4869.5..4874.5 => 2.42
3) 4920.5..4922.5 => 2.24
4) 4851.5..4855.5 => 2.66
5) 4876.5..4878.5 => 2.26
